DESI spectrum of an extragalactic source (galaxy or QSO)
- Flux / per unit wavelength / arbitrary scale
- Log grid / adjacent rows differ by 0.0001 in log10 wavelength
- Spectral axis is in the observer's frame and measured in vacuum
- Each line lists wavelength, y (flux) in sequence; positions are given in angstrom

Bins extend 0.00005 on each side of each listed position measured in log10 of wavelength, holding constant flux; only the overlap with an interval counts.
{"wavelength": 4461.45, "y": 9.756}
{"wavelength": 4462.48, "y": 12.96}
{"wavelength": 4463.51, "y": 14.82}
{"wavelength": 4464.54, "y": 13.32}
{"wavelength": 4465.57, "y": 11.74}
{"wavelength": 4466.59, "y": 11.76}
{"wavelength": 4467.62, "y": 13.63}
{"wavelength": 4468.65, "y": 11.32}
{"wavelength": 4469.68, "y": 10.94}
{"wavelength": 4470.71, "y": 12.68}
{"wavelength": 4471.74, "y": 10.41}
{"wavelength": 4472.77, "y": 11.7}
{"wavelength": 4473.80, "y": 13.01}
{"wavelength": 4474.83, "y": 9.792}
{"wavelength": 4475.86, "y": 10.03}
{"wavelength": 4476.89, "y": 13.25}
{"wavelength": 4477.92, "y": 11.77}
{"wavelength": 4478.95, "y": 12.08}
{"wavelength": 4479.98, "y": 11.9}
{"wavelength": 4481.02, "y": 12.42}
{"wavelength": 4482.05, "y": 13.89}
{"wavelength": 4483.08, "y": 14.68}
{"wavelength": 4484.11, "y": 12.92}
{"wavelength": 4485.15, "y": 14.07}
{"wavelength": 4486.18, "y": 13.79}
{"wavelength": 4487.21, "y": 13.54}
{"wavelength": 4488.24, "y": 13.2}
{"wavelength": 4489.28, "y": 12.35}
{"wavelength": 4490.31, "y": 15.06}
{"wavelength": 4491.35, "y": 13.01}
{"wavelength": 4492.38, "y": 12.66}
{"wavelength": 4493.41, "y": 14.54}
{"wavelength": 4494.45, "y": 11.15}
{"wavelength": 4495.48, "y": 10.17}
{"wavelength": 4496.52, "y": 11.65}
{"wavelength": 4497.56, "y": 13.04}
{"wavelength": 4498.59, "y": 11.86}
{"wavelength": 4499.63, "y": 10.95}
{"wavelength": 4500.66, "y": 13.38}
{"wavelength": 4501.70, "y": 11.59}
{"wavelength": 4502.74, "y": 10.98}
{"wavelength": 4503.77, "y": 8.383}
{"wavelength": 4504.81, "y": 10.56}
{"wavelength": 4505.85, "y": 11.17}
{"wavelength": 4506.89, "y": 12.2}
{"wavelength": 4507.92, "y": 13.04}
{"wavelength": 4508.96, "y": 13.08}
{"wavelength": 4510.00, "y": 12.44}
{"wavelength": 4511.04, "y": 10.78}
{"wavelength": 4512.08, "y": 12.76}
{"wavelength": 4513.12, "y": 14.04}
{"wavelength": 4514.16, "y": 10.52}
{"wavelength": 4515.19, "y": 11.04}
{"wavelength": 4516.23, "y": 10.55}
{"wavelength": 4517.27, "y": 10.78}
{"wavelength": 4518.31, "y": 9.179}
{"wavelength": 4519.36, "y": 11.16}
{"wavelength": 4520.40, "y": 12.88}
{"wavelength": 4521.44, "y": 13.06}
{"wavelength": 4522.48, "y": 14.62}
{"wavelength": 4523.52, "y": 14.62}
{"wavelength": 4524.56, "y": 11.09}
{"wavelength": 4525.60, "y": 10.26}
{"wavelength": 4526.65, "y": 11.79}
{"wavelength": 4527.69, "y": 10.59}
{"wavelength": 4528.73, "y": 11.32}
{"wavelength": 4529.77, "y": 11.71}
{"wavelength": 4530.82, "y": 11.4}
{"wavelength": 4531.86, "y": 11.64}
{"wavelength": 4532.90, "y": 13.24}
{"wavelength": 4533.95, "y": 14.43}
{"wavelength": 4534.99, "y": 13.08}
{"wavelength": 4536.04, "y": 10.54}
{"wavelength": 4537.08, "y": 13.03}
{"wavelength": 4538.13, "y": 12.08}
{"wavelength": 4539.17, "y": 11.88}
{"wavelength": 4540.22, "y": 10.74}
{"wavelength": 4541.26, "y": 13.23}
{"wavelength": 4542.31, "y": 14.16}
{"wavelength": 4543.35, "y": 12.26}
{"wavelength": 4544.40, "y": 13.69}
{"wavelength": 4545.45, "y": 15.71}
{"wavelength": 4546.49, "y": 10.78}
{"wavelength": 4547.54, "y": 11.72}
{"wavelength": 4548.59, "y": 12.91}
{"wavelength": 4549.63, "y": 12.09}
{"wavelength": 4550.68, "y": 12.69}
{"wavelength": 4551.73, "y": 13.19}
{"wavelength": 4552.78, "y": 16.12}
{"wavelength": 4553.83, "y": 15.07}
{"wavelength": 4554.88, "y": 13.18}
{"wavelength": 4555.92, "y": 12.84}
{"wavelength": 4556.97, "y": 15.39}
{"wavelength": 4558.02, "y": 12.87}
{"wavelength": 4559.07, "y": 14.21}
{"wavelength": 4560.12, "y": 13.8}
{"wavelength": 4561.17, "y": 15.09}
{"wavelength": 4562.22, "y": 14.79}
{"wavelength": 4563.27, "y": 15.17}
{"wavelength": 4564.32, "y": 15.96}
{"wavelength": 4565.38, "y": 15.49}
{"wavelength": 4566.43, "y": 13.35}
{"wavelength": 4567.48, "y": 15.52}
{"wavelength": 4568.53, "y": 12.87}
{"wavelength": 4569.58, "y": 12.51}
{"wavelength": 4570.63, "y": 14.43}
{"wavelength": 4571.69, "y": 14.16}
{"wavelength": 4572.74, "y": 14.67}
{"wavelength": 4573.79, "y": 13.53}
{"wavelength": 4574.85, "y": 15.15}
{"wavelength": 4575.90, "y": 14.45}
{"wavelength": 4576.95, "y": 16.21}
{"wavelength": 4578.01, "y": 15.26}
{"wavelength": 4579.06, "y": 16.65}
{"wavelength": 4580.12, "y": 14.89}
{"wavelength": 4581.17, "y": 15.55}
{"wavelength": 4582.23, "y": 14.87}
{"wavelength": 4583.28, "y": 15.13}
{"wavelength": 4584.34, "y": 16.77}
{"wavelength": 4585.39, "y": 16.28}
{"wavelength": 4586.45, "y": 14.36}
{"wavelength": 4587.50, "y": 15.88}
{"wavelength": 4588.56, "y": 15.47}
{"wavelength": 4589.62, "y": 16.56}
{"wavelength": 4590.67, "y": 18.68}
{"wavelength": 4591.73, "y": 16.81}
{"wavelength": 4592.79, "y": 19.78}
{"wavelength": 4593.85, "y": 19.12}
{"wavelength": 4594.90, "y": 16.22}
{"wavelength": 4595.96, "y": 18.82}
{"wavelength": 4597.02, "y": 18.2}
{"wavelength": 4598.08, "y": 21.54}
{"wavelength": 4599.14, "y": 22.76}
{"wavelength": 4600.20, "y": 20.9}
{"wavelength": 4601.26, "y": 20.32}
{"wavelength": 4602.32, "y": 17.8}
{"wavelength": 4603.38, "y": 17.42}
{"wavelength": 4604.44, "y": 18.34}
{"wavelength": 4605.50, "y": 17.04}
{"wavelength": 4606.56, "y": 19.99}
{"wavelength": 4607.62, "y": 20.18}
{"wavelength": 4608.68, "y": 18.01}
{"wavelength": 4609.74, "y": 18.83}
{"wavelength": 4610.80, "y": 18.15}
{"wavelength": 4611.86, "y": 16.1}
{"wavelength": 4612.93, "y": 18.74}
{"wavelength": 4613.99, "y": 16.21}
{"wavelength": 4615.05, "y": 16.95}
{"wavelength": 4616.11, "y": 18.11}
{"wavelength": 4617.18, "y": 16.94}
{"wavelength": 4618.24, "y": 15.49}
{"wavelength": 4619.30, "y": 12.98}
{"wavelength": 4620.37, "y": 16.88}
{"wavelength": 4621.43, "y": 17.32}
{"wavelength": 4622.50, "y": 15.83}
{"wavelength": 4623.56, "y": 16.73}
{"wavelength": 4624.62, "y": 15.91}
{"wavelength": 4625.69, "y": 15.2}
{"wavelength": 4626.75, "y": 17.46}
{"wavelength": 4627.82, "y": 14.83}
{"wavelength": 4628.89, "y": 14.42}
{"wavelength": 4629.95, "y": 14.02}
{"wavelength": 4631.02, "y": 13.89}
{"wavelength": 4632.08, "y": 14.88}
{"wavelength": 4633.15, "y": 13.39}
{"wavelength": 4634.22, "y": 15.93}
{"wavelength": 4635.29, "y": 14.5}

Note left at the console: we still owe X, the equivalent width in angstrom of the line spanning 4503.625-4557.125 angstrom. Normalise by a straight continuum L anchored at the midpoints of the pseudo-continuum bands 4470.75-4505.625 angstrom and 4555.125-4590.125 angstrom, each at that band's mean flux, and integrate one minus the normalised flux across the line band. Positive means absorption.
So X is 4.80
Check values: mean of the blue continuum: 12.2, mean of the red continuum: 14.8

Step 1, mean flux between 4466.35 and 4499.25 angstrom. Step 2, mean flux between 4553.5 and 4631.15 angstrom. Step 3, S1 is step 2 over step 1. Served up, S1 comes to 1.3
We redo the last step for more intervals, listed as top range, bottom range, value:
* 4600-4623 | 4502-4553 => 1.45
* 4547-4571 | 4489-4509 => 1.16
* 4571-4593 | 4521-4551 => 1.26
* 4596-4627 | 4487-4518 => 1.49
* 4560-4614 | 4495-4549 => 1.39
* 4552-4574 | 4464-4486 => 1.17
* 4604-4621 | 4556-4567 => 1.20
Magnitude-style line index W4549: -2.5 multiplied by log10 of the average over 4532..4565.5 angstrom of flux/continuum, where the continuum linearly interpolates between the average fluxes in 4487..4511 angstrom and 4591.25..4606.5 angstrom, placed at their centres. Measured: 0.16 mag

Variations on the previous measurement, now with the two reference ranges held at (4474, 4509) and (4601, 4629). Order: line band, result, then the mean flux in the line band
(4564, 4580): 0.06 mag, 14.7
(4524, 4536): 0.17 mag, 11.8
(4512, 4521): 0.17 mag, 11.4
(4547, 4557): 0.10 mag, 13.4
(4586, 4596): -0.06 mag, 17.1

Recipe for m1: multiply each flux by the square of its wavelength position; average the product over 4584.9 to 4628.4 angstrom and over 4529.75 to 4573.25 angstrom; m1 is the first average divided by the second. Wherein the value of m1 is 1.3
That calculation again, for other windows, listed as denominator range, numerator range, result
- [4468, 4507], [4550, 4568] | 1.22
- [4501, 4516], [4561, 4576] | 1.28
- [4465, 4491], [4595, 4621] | 1.54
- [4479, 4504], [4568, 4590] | 1.24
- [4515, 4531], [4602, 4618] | 1.60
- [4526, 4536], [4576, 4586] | 1.33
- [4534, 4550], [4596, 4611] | 1.57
